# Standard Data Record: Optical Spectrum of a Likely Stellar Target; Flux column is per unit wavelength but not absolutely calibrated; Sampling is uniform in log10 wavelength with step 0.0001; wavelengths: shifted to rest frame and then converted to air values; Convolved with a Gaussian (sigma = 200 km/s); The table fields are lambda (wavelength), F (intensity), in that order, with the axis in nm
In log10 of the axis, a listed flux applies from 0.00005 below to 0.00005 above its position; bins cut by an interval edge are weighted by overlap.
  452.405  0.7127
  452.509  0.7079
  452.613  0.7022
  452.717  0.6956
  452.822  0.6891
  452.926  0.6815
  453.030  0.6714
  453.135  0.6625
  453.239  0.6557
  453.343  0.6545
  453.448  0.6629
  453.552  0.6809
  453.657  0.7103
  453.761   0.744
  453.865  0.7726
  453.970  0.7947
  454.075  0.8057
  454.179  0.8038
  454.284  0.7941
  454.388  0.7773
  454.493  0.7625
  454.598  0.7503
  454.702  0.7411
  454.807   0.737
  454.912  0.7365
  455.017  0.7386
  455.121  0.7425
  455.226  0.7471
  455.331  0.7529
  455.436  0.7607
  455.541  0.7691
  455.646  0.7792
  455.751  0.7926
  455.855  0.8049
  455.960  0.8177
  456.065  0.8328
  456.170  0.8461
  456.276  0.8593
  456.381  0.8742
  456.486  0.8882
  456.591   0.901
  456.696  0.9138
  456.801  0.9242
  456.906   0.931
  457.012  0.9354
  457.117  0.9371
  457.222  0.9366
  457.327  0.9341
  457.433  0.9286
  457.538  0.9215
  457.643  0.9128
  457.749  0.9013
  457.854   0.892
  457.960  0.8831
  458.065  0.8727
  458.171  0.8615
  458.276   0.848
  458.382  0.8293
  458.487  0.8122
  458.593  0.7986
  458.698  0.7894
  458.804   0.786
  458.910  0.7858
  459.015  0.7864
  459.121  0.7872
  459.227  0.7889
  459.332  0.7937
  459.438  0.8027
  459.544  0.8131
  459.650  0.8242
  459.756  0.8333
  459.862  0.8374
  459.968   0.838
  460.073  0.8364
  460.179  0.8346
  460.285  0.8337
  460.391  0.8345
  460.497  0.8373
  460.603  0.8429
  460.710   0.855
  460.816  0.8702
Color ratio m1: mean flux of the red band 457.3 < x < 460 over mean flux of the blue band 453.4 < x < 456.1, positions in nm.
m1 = 1.1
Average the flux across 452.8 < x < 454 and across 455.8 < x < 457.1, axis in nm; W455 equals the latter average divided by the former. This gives 1.26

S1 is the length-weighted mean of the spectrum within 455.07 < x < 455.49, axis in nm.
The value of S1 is 0.75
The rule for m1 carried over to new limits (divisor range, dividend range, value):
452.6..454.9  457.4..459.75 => 1.15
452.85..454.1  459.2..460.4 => 1.17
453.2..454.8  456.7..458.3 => 1.23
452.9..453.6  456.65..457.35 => 1.40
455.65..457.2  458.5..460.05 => 0.92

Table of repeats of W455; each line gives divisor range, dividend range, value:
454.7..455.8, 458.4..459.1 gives 1.05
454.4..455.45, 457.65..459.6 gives 1.11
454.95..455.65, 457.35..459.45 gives 1.12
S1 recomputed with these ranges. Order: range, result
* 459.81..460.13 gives 0.839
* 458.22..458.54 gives 0.831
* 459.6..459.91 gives 0.831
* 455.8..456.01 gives 0.815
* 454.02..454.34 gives 0.802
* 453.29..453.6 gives 0.666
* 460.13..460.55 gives 0.835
